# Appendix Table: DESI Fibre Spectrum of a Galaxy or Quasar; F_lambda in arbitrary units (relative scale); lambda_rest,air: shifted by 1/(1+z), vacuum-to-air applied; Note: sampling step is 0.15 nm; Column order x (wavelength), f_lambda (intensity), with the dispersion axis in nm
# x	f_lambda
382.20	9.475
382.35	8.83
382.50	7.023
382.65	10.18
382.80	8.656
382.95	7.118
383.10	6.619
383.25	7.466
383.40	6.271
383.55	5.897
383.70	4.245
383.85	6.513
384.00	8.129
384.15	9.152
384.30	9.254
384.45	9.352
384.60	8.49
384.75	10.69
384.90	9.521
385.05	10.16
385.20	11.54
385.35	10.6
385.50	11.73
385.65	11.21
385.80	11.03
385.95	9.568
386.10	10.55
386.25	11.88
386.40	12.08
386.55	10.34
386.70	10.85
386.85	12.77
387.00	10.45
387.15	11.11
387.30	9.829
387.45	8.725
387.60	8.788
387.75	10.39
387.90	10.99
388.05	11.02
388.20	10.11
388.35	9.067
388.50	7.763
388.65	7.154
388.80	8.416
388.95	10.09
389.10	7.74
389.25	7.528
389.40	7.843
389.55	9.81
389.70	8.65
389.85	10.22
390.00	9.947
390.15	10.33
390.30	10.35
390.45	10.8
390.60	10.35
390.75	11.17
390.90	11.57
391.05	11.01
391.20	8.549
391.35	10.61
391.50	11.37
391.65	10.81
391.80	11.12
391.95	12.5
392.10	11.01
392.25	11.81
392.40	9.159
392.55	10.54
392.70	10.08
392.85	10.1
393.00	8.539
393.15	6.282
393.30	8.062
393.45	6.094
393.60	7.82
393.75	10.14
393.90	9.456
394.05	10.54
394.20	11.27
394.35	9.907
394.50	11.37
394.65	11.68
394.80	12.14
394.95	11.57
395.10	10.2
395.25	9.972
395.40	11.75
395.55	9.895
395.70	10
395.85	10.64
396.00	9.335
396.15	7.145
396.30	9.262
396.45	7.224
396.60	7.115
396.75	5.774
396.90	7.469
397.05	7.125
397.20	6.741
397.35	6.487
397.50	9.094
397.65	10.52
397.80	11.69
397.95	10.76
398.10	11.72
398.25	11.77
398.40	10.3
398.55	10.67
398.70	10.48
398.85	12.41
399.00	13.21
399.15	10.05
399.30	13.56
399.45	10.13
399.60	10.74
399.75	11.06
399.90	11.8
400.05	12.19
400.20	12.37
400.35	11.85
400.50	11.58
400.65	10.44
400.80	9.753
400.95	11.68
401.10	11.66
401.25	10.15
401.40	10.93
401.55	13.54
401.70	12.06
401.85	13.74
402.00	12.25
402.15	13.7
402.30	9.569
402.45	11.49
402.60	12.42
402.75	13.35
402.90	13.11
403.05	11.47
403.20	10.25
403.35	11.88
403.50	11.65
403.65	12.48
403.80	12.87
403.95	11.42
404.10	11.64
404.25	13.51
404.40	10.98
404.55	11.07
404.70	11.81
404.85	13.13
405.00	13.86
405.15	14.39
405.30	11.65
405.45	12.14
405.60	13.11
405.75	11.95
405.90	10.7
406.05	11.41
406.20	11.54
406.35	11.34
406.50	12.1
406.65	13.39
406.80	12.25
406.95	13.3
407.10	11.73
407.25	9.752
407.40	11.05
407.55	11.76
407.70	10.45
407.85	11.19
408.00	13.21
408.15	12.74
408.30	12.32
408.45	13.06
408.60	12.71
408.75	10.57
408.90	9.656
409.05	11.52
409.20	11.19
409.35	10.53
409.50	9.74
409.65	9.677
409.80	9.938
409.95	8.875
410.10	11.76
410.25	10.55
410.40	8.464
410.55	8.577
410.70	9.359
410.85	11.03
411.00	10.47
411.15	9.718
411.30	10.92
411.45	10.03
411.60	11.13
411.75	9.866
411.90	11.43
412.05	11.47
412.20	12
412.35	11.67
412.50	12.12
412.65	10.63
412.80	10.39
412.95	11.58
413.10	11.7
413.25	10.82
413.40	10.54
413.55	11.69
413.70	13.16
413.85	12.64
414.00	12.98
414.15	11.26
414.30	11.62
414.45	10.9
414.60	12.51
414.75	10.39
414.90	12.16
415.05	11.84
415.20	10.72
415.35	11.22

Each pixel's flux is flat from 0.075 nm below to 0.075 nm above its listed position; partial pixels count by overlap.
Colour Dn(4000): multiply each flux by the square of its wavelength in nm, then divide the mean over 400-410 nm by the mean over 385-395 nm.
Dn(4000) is 1.25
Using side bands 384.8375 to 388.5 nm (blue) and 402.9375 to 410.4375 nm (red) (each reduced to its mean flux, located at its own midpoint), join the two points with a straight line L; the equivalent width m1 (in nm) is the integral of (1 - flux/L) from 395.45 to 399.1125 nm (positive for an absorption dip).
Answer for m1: 0.54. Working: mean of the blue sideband 10.5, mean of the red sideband 11.6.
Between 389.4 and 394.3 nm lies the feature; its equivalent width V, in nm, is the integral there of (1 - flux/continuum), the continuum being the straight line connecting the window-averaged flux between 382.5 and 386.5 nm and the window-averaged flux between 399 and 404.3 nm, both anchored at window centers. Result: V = 0.14 nm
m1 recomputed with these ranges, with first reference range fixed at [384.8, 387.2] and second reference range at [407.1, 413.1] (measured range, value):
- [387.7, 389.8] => 0.37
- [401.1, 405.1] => -0.44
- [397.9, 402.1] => -0.25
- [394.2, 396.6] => 0.19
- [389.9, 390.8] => 0.04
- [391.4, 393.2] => 0.10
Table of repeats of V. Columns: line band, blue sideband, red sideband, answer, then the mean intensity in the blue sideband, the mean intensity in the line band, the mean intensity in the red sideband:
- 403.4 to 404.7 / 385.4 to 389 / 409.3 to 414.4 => -0.16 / 10.2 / 11.9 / 10.8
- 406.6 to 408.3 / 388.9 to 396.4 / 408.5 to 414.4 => -0.19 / 9.95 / 11.9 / 10.9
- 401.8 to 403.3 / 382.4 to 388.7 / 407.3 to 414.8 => -0.23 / 9.39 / 12.1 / 11.1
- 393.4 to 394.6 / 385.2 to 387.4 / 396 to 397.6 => -0.18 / 11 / 9.69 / 7.49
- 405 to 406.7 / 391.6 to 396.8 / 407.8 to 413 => -0.27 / 9.74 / 12.2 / 10.9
